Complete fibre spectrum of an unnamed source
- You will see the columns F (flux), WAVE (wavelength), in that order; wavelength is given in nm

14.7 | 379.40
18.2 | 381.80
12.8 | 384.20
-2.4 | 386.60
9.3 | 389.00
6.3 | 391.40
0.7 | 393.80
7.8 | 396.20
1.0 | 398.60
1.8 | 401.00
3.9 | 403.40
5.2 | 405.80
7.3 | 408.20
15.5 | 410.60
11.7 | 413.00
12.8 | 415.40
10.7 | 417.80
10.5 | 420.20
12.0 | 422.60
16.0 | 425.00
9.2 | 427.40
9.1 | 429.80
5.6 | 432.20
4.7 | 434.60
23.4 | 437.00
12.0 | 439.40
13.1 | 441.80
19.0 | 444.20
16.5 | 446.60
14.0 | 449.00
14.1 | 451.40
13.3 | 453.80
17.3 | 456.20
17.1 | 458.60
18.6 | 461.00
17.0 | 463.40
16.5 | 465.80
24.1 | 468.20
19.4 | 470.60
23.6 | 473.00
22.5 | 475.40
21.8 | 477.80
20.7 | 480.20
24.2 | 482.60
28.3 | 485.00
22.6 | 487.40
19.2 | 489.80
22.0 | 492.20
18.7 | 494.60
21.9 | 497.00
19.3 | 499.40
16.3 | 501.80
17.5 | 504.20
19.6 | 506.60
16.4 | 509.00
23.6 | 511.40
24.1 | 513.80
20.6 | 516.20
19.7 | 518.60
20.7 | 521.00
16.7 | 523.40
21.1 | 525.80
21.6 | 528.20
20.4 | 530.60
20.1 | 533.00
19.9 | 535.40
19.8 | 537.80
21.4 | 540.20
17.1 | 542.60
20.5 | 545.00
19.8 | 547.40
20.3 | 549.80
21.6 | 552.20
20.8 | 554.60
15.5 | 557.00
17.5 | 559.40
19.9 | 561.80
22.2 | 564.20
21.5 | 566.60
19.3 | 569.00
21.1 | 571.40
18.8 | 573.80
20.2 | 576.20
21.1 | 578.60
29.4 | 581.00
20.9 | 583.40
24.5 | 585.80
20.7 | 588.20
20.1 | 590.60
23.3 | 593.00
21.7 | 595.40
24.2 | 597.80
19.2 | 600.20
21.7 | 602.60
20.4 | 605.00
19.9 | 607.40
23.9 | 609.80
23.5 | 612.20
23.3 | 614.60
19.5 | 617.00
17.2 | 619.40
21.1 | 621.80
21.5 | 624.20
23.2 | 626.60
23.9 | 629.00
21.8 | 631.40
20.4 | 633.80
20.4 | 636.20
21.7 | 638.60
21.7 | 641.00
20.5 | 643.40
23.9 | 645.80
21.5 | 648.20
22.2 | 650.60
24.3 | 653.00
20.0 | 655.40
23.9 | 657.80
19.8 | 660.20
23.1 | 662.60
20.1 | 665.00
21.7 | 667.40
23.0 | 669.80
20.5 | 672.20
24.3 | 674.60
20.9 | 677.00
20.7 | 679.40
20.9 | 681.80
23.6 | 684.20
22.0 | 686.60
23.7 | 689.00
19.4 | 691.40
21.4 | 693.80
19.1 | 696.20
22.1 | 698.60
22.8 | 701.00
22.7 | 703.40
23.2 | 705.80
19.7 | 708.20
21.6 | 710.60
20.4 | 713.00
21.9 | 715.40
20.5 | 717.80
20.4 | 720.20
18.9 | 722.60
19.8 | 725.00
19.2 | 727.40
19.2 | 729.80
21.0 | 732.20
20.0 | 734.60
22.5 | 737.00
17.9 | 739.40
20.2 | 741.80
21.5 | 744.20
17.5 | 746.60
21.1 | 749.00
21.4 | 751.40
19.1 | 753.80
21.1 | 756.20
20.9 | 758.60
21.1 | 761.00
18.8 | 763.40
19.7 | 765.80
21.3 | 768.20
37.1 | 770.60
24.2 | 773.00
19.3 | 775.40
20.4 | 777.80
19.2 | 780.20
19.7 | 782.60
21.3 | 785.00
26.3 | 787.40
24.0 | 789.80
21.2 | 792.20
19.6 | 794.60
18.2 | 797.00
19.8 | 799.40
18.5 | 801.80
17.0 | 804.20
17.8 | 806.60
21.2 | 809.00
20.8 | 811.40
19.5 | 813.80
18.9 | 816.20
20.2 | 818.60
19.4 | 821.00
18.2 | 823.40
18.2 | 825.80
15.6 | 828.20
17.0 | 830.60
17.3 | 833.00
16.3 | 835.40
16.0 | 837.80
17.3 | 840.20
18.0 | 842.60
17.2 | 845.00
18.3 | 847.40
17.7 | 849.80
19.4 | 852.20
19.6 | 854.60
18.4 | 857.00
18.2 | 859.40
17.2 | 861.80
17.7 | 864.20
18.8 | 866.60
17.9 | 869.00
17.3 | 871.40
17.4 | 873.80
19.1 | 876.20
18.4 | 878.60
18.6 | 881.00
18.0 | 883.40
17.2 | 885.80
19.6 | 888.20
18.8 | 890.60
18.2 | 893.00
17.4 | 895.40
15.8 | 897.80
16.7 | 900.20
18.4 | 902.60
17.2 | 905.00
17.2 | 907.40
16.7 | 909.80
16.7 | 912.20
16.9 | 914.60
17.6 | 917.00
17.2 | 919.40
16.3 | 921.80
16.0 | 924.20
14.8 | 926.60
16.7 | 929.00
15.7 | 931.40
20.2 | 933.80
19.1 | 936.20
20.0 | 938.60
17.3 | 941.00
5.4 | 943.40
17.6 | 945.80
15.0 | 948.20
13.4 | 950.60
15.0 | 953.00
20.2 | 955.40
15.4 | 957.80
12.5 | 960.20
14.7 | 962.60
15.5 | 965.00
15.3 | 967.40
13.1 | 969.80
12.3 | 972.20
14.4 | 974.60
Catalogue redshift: 0.174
